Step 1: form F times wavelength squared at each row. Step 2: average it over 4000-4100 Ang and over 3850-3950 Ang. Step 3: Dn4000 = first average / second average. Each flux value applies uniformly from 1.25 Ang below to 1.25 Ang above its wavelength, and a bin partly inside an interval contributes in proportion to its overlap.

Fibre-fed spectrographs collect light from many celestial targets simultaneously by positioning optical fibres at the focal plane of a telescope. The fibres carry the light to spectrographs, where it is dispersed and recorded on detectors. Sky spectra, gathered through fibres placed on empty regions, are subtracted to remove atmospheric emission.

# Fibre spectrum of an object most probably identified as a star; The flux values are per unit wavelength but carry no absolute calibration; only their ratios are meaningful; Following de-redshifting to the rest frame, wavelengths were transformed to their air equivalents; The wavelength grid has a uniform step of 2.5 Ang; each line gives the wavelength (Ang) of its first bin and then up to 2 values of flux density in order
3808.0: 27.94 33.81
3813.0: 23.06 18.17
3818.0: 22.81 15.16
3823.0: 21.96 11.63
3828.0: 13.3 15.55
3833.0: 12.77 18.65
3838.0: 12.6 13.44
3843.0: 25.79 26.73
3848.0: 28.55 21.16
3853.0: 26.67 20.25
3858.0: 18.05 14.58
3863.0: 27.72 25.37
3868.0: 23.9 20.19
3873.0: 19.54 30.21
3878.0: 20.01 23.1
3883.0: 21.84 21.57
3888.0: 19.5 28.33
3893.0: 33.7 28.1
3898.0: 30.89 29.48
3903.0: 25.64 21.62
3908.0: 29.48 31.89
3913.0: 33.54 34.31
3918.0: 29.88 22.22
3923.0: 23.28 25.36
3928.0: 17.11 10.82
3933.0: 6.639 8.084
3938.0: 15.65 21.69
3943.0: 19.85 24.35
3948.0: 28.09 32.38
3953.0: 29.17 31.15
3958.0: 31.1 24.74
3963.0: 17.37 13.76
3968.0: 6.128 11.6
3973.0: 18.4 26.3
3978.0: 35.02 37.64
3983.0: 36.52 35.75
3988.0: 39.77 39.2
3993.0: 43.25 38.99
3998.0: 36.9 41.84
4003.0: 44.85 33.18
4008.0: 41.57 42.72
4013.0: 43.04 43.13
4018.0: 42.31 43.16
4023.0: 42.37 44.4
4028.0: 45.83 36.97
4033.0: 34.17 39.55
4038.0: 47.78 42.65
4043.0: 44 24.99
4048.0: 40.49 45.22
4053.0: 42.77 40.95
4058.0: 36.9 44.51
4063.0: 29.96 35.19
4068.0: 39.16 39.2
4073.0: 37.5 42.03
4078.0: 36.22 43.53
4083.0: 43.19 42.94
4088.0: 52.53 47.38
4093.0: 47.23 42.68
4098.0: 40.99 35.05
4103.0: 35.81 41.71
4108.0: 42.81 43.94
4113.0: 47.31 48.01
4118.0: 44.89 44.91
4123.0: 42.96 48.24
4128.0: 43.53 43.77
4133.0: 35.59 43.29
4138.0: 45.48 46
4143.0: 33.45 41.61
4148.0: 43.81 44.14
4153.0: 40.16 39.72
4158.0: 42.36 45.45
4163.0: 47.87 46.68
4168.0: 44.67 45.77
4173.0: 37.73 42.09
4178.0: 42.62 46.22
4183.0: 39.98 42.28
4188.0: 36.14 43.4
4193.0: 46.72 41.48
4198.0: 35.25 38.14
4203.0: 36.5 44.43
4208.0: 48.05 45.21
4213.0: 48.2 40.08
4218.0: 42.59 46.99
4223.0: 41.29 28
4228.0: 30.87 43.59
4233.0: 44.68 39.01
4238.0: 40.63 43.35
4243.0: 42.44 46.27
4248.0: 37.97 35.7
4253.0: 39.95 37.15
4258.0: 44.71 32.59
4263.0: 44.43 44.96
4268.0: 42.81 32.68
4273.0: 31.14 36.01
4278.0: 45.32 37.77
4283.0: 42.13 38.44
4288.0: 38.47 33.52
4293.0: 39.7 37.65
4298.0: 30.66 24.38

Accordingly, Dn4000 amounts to 1.90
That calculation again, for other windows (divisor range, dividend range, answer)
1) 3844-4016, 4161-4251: 1.77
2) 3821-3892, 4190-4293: 2.34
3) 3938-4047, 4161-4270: 1.37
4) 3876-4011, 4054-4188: 1.69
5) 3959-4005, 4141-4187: 1.52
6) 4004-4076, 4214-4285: 1.10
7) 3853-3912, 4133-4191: 1.98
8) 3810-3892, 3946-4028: 1.72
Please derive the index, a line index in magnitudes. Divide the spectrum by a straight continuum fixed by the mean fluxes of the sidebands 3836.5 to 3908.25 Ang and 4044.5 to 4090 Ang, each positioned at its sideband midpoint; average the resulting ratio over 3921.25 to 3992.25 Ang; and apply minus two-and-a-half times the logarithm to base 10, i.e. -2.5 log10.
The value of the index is 0.28 mag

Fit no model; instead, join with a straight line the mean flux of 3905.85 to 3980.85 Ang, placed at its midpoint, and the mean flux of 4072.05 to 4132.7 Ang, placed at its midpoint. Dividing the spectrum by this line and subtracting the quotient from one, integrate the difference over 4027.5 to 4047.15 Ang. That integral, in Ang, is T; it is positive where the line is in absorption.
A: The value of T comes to -2.5 Ang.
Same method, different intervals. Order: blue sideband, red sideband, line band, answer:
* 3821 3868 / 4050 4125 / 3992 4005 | -2.63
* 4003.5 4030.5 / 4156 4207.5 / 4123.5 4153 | -0.20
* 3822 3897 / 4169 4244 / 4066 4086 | -3.65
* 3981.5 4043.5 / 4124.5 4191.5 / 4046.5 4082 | 1.76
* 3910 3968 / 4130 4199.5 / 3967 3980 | 2.53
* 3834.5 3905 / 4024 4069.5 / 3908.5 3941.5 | 7.53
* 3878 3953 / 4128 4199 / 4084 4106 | -3.38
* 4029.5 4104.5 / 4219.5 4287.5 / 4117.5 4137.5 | -1.63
